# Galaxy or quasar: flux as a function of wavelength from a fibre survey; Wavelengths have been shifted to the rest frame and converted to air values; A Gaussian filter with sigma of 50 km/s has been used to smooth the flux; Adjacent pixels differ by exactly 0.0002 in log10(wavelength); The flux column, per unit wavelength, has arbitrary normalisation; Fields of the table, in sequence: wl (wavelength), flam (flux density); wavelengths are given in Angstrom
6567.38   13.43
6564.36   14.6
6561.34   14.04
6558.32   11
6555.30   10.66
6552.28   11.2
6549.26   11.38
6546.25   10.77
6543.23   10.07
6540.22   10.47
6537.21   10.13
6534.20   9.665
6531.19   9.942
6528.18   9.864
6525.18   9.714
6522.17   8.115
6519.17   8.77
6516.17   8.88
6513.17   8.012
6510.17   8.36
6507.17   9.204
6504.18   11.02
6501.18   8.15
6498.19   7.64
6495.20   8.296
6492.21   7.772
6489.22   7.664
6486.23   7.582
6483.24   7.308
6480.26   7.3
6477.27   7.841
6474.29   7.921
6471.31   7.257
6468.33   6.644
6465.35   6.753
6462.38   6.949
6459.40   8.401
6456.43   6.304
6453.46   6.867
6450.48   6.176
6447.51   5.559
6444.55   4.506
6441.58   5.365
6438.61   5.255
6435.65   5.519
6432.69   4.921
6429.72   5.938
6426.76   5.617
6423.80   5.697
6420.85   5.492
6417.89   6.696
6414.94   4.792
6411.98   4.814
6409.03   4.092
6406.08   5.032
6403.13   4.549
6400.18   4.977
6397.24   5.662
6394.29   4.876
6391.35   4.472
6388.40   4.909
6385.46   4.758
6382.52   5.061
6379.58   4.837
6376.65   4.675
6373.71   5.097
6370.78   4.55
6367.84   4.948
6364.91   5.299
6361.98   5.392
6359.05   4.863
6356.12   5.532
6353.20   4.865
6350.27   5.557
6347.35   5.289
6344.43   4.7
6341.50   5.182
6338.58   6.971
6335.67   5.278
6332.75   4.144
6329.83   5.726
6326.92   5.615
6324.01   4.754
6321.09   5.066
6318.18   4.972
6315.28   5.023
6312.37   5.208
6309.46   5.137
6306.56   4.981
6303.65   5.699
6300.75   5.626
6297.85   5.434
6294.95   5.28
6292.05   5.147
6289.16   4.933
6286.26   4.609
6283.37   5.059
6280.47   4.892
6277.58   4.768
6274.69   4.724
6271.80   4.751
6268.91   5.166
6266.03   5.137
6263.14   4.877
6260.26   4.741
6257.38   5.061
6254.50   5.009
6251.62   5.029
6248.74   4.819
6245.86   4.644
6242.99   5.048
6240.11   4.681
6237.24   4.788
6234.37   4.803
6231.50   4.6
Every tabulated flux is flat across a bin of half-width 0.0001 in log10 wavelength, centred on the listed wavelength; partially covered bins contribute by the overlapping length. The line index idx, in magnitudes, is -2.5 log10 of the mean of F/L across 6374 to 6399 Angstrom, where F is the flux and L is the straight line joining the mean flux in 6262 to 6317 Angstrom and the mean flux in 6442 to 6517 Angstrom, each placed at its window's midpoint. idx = 0.27 mag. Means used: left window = 5.08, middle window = 4.92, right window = 7.5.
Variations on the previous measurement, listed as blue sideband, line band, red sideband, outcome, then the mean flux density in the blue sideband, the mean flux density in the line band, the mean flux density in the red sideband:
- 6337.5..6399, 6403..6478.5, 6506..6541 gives 0.18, 5.11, 5.98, 9.24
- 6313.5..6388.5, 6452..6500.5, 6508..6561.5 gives 0.14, 5.12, 7.42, 9.95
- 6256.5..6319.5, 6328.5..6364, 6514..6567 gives 0.19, 5.06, 5.29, 10.6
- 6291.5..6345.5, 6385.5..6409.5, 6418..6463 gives 0.17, 5.27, 4.85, 5.91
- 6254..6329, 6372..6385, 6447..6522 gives 0.27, 5.07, 4.9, 7.74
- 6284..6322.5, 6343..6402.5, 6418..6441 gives 0.08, 5.16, 5.01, 5.56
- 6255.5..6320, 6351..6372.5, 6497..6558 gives 0.26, 5.06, 5.08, 9.64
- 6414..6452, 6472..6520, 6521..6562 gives 0.02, 5.51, 8.21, 10.4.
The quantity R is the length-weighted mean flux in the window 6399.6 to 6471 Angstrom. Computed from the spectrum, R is 5.74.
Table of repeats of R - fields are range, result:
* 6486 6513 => 8.43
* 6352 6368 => 5.17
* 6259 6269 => 4.96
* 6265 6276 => 4.94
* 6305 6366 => 5.22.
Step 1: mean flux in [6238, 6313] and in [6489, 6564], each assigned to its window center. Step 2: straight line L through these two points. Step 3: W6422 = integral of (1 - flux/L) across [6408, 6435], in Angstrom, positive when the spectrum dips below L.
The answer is 8.36 Angstrom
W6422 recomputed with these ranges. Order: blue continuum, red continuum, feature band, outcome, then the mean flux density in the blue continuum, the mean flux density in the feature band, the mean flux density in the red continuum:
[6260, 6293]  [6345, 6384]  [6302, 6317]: -0.7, 4.9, 5.21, 5.07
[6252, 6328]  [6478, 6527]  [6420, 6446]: 6.8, 5.06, 5.37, 8.36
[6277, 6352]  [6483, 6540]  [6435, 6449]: 4.3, 5.2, 5.23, 8.81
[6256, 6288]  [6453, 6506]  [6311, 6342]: 2.0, 4.89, 5.27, 7.68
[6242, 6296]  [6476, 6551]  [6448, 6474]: 3.8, 4.93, 6.91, 8.97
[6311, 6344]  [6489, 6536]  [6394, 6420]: 6.6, 5.25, 5.07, 8.86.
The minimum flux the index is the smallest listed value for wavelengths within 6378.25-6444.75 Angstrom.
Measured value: 4.092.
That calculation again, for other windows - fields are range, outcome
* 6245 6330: 4.609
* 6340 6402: 4.472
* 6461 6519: 6.644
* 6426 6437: 4.921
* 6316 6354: 4.144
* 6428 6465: 4.506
